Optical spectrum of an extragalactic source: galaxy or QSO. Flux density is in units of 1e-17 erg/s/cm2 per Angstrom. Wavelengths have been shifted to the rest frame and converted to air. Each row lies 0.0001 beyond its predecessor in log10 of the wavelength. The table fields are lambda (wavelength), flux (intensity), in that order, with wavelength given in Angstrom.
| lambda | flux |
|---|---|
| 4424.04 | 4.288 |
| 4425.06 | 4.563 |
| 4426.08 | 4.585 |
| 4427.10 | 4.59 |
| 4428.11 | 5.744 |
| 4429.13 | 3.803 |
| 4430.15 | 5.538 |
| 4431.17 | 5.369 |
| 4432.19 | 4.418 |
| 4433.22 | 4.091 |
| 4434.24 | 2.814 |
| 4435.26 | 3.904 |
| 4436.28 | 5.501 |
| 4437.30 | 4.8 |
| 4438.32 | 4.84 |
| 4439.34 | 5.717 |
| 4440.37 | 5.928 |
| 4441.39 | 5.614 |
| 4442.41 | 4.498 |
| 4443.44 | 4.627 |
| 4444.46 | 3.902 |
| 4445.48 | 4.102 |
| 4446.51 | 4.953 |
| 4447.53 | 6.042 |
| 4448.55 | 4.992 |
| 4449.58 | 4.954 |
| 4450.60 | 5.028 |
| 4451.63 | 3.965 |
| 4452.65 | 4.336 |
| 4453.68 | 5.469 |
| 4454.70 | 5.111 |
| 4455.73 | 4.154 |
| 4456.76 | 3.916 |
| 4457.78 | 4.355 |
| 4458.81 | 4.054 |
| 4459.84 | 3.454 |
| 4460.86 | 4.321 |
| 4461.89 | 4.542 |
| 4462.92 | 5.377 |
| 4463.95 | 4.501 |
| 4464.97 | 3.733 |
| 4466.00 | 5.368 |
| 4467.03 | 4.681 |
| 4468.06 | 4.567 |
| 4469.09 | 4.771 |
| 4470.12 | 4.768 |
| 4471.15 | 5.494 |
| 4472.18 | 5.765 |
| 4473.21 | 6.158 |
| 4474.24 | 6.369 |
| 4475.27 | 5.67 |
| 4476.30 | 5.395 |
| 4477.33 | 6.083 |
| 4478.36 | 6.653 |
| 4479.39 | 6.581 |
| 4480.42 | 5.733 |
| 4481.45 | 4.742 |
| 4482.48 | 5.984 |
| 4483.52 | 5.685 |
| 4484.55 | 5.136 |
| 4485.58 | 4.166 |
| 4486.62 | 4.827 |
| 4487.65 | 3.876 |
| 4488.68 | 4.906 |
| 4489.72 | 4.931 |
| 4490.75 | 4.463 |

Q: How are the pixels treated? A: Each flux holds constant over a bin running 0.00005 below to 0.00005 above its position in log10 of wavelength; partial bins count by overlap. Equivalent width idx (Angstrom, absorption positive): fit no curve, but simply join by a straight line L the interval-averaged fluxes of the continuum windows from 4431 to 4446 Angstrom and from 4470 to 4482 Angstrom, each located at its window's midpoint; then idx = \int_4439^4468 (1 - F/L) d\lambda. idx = 2.28 Angstrom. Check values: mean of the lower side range 4.66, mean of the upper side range 5.82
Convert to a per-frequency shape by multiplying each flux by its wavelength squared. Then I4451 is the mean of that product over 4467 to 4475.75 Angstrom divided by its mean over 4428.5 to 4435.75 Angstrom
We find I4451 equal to 1.28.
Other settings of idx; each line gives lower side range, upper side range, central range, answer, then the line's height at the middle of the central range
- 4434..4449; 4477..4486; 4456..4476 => 1.94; 5.34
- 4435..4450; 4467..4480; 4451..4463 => 2.03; 5.29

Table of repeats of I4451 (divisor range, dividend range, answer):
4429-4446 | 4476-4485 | 1.26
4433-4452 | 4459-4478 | 1.07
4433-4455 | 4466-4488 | 1.14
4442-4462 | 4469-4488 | 1.23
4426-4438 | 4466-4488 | 1.20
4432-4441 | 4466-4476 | 1.16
